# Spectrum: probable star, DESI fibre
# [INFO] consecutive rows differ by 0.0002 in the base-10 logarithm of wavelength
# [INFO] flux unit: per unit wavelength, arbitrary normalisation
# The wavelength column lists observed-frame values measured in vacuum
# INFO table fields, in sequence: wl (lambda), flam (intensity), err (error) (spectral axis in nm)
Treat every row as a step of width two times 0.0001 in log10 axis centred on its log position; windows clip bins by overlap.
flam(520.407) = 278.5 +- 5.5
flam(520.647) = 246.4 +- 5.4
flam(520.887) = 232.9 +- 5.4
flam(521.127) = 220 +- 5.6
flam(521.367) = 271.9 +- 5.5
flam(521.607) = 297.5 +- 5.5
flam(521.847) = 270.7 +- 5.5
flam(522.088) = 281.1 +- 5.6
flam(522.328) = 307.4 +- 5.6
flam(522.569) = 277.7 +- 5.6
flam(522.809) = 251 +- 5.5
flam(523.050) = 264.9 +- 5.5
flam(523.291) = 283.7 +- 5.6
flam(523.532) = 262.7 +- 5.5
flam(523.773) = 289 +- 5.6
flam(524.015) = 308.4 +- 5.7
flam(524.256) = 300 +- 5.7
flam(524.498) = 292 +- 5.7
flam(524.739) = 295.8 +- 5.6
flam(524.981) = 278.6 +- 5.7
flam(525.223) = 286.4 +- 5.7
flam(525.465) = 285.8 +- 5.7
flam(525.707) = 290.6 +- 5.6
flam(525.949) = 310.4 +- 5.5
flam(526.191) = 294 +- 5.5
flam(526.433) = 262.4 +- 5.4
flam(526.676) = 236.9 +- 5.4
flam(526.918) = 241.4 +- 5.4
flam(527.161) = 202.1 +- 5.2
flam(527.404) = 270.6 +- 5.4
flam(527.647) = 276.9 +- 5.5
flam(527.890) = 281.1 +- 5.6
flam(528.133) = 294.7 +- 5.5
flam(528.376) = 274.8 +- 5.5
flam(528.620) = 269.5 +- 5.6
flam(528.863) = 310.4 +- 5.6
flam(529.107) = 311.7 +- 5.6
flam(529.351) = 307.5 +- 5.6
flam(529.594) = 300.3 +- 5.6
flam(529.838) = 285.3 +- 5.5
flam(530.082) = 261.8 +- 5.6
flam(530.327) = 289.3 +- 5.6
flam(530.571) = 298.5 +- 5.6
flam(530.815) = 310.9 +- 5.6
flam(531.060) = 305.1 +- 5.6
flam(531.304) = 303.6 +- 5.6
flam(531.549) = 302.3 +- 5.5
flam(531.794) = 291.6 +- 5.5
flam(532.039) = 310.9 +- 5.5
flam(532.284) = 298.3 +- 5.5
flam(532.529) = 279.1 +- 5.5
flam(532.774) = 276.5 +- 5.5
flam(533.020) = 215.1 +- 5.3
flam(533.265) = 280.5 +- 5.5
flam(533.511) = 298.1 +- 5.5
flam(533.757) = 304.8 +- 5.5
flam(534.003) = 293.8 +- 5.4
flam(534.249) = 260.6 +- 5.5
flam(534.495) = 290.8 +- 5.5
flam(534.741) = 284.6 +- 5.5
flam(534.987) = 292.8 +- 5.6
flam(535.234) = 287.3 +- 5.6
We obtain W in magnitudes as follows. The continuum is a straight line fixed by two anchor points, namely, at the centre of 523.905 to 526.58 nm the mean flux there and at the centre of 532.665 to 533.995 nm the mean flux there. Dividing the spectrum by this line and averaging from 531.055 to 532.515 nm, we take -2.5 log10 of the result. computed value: -0.08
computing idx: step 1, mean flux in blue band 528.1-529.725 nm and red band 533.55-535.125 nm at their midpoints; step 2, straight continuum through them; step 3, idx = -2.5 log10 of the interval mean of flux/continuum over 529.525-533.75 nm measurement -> 0.01 mag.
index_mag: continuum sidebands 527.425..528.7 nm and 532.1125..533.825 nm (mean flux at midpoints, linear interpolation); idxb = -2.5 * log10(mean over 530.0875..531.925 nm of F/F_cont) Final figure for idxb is -0.071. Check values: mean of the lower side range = 279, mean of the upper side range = 279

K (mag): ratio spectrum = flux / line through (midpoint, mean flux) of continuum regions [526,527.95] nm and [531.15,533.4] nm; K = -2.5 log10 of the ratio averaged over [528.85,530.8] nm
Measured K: -0.09 mag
